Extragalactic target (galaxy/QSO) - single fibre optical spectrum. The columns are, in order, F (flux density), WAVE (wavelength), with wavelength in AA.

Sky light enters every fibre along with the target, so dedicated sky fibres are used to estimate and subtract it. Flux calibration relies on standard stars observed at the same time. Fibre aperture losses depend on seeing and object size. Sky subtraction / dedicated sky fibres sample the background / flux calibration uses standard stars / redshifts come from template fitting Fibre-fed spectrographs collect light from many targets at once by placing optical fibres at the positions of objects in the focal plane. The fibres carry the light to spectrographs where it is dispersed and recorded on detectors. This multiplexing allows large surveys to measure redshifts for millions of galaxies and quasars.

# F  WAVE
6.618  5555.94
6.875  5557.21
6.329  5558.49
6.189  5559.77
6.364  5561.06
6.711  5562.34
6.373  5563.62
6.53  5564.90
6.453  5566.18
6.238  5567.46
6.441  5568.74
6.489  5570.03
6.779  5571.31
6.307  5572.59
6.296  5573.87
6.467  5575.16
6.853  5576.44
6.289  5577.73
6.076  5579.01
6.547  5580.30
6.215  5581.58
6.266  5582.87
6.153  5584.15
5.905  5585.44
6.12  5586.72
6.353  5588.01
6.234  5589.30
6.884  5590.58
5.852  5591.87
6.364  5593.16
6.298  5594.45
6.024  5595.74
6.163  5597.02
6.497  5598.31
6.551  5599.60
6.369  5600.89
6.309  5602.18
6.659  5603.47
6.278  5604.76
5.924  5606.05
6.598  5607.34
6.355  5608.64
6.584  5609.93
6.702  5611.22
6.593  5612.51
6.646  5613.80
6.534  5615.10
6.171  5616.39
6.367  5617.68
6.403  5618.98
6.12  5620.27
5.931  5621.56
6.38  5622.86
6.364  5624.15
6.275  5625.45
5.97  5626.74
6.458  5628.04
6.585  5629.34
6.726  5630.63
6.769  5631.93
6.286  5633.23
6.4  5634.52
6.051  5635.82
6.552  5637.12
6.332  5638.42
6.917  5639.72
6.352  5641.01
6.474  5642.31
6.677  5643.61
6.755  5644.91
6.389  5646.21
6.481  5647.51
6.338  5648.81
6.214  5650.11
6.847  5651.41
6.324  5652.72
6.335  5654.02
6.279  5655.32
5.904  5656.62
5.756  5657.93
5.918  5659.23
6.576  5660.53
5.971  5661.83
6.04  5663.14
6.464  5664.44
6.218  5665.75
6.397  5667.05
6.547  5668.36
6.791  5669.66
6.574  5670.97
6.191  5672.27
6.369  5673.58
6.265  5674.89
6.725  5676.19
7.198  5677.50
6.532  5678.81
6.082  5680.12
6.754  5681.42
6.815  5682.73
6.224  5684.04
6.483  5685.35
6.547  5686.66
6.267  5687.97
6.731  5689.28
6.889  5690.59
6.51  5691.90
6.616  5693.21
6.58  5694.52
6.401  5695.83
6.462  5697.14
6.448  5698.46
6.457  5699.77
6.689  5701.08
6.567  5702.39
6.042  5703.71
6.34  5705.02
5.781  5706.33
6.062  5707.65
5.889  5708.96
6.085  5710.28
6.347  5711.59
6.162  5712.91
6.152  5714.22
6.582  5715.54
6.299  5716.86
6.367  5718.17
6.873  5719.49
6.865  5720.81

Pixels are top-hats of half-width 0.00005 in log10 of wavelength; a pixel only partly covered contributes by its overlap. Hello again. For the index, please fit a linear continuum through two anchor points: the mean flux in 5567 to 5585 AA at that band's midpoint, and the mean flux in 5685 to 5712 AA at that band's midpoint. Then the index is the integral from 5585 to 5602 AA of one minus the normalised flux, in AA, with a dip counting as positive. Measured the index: 0.3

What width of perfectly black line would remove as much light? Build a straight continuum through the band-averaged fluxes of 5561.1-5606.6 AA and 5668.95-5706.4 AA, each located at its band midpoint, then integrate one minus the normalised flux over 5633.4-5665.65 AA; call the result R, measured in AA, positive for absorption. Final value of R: 0.5 AA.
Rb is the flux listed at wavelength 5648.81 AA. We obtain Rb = 6.338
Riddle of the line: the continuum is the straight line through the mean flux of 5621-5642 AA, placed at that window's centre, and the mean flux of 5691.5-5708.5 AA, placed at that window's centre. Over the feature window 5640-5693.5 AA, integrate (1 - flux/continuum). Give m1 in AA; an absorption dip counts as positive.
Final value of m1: -0.4 AA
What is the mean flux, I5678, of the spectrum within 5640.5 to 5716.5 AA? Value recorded 6.39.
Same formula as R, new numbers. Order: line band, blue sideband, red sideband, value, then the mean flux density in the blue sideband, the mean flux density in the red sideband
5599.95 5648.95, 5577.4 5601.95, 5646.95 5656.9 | -0.8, 6.27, 6.36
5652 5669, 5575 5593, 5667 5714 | 0.5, 6.3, 6.44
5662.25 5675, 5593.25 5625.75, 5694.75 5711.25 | -0.1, 6.36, 6.28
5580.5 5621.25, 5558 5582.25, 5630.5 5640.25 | 0.7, 6.42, 6.48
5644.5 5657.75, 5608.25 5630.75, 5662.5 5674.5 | 0.1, 6.39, 6.4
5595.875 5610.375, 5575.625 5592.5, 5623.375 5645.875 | 0.0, 6.29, 6.47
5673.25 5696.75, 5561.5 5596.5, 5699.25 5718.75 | -1.1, 6.35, 6.25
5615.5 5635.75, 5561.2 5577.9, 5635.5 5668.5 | 0.2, 6.48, 6.35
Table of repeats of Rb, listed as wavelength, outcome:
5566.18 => 6.453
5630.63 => 6.726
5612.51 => 6.593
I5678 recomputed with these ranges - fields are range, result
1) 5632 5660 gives 6.37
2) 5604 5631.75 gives 6.39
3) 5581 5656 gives 6.38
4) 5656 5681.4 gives 6.35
